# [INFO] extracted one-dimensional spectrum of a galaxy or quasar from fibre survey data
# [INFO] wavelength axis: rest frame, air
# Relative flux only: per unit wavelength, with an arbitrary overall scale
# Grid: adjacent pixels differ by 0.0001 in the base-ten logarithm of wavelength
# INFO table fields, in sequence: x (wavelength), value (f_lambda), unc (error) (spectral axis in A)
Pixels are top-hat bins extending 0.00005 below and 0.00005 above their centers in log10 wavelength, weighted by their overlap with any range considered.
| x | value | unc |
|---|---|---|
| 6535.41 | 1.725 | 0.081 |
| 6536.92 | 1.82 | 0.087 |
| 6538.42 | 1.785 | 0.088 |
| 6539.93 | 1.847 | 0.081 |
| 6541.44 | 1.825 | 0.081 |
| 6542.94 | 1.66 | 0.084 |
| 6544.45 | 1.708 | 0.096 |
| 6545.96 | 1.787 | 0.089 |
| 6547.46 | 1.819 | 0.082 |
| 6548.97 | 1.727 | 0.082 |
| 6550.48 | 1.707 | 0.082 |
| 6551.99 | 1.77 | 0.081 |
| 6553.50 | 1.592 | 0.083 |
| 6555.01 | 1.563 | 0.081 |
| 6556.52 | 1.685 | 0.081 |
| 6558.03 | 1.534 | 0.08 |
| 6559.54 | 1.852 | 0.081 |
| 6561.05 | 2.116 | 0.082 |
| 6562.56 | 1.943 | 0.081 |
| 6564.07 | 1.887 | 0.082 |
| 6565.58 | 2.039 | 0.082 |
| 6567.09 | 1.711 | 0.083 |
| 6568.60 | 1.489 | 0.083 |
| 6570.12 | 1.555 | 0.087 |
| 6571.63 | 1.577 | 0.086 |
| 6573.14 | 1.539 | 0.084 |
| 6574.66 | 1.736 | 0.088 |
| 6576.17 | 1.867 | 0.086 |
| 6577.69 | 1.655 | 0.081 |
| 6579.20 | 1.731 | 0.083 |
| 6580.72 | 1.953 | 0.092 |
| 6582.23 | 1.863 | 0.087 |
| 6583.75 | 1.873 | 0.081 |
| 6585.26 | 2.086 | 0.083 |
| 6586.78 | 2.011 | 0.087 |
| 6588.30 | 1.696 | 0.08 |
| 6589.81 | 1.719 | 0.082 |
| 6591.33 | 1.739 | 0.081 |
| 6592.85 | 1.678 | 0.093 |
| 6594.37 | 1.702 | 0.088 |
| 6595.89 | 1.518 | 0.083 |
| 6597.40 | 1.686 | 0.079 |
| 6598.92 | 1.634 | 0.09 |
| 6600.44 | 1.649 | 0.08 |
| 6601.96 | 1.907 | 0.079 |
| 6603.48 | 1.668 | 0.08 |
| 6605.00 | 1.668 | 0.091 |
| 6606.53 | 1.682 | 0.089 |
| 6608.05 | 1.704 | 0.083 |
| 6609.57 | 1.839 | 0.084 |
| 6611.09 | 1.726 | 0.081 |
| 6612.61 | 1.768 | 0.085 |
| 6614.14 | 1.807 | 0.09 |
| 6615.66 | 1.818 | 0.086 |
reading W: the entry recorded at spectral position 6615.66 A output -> 1.818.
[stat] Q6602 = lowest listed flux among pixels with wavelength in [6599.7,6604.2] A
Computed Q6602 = 1.649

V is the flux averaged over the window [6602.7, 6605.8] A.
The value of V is 1.67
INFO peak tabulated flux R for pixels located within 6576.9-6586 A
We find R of 2.086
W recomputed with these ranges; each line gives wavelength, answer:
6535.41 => 1.725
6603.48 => 1.668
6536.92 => 1.82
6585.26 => 2.086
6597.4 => 1.686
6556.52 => 1.685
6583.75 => 1.873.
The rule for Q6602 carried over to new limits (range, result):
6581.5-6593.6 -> 1.678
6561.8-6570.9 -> 1.489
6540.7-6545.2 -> 1.66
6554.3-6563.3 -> 1.534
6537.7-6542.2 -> 1.785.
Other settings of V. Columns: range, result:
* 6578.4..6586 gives 1.9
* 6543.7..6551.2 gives 1.75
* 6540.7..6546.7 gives 1.74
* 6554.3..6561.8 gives 1.75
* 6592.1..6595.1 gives 1.69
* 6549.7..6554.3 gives 1.69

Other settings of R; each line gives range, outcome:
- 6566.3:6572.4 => 1.711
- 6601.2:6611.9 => 1.907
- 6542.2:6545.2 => 1.708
